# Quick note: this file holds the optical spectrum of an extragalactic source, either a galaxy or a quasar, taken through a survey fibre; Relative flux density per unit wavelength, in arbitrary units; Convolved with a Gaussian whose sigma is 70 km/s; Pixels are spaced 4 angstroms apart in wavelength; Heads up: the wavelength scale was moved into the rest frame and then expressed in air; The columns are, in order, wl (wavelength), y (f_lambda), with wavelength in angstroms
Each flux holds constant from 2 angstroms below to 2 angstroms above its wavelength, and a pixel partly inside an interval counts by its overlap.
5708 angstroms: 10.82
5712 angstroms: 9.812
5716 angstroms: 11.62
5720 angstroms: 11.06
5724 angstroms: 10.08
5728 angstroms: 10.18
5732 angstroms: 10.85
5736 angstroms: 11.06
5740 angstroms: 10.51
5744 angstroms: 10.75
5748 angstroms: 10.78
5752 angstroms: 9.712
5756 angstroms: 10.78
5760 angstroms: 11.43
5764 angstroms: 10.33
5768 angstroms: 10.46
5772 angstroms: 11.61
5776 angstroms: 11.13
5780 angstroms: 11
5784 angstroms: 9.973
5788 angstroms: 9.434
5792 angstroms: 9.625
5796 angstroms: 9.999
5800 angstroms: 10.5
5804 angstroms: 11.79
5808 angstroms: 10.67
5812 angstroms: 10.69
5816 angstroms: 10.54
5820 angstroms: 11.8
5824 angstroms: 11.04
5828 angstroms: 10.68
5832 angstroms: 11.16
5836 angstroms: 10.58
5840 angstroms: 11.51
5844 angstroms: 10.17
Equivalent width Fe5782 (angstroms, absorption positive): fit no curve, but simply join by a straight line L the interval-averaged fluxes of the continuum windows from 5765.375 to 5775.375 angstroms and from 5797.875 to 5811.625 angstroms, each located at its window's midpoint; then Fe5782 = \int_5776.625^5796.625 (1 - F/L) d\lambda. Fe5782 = 1.6 angstroms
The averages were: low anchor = 11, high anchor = 10.9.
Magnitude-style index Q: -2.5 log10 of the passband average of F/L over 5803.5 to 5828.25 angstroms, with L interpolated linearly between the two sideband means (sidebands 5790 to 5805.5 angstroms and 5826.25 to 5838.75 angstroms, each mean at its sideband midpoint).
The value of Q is -0.036 mag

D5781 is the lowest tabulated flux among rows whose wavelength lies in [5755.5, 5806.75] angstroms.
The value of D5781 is 9.434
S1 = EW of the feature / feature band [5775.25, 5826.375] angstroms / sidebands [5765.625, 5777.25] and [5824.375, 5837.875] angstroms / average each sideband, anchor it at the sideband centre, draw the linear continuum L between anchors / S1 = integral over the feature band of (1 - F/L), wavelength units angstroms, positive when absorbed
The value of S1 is 1.5 angstroms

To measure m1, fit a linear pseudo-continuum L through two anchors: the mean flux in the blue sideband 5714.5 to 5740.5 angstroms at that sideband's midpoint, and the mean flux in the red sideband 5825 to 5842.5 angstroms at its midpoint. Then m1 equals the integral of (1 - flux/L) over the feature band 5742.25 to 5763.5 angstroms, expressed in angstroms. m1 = 0.29 angstroms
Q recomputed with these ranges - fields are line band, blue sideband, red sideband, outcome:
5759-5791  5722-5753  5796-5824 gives 0.01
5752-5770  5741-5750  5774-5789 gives 0.00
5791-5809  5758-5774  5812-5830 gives 0.04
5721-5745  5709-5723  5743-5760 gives 0.01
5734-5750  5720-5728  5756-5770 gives -0.02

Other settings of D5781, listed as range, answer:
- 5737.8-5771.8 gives 9.712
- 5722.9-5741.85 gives 10.08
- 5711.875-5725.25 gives 9.812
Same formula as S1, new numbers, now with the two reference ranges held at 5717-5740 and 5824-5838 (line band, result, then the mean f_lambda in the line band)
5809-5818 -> 0.2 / 10.6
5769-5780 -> -0.5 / 11.2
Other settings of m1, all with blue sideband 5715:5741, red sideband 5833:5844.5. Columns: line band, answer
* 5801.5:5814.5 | -0.21 angstroms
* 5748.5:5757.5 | 0.39 angstroms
